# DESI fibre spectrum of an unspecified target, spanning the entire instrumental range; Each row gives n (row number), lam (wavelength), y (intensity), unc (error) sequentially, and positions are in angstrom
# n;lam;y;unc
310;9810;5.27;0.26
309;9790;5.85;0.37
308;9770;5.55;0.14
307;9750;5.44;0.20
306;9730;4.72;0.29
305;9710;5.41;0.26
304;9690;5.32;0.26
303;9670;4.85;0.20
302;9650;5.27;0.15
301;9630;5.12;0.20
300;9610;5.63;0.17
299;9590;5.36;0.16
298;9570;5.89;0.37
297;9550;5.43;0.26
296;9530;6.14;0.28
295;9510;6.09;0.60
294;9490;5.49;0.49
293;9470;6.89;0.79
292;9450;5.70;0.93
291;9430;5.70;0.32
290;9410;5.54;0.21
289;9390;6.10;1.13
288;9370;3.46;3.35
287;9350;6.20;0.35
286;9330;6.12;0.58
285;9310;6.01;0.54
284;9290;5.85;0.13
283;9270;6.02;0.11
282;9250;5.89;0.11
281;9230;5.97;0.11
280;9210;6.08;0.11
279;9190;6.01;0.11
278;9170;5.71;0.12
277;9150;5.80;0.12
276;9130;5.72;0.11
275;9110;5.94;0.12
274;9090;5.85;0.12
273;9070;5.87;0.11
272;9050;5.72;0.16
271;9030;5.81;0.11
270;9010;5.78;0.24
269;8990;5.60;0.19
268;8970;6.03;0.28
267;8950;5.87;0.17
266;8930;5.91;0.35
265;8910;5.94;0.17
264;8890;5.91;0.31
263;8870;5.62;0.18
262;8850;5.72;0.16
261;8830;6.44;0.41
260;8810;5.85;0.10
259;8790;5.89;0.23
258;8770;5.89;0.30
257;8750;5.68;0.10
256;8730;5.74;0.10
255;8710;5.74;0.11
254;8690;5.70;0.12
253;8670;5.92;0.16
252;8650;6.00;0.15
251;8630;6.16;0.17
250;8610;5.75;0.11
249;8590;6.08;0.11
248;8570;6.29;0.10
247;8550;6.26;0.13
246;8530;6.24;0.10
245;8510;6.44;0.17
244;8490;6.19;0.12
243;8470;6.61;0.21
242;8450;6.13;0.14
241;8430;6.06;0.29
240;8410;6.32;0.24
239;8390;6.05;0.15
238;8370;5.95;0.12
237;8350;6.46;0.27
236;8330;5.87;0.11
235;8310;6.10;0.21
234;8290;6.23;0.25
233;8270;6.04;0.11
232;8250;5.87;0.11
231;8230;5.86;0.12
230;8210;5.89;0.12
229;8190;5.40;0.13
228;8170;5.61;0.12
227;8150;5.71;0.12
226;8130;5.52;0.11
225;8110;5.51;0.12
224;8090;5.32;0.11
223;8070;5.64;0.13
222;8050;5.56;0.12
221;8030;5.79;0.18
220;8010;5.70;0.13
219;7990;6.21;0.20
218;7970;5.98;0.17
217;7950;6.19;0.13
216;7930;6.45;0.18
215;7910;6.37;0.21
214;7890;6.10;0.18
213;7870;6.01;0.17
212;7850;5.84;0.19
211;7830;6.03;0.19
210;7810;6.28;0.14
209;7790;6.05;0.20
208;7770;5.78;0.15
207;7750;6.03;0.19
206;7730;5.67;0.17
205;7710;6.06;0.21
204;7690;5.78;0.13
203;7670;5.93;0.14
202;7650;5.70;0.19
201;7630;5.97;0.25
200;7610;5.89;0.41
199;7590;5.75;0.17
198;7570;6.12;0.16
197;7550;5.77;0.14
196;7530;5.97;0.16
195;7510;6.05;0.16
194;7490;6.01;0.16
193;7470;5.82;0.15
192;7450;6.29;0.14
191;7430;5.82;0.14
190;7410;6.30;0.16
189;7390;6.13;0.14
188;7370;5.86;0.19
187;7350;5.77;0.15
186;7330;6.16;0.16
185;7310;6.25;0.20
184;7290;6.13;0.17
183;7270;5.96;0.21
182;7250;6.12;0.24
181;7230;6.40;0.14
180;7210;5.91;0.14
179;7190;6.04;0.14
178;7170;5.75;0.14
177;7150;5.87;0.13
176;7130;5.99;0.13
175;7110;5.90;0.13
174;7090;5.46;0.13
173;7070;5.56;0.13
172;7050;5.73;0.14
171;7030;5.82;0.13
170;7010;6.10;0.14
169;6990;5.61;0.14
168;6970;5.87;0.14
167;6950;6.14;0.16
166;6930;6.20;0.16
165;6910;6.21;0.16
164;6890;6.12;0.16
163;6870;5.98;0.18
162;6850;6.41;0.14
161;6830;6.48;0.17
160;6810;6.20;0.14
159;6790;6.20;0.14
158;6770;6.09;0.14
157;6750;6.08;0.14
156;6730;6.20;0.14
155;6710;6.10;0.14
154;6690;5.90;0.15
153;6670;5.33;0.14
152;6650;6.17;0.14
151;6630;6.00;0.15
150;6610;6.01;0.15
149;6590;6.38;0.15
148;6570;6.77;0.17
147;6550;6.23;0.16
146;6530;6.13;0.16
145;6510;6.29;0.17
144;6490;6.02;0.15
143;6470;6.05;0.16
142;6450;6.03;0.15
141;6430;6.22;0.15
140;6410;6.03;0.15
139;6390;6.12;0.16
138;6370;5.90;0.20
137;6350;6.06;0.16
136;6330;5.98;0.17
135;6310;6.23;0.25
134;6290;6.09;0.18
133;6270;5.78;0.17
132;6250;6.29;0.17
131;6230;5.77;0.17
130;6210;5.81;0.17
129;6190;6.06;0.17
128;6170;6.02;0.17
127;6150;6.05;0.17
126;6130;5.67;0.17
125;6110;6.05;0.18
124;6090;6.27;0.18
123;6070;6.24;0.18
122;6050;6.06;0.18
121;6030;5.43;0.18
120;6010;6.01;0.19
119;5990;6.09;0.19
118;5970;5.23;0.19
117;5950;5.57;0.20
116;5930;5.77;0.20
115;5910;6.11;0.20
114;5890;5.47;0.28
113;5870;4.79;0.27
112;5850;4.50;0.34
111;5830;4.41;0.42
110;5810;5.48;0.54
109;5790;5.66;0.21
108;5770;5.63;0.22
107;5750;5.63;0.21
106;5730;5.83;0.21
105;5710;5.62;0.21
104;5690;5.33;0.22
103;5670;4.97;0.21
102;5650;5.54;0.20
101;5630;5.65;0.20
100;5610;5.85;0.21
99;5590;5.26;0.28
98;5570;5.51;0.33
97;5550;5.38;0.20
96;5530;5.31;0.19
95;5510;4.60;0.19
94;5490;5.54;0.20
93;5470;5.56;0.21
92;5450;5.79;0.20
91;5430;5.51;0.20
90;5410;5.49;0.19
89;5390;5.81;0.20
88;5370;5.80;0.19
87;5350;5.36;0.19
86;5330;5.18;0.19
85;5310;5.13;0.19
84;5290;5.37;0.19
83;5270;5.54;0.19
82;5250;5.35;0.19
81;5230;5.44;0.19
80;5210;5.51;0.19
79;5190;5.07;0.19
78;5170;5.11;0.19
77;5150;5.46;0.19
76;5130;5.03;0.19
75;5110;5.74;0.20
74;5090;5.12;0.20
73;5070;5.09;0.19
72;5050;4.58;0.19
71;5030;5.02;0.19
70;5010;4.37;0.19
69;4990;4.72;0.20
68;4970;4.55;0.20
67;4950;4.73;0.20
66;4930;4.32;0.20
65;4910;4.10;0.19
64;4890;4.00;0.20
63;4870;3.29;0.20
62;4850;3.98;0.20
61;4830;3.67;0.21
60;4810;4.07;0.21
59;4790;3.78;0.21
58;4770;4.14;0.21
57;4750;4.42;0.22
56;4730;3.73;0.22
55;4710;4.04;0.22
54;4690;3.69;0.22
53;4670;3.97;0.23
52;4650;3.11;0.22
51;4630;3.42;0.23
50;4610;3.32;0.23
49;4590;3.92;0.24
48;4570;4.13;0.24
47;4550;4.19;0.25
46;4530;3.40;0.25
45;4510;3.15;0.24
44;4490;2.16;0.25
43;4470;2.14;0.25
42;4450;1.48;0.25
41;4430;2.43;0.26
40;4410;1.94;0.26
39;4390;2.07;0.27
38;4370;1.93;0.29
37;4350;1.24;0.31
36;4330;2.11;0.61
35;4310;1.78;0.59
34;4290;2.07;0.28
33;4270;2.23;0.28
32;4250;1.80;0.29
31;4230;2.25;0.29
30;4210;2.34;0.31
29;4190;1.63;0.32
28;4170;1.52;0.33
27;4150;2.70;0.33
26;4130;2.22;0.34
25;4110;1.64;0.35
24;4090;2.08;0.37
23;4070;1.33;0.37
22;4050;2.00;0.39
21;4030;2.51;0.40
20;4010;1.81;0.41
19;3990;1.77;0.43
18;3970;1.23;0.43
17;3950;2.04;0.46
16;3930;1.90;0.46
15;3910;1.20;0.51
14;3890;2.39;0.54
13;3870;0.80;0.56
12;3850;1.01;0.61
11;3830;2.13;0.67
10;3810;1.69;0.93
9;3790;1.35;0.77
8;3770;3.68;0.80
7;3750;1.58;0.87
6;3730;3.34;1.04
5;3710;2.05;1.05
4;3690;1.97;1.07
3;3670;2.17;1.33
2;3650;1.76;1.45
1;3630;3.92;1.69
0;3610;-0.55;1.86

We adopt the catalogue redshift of 0.13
